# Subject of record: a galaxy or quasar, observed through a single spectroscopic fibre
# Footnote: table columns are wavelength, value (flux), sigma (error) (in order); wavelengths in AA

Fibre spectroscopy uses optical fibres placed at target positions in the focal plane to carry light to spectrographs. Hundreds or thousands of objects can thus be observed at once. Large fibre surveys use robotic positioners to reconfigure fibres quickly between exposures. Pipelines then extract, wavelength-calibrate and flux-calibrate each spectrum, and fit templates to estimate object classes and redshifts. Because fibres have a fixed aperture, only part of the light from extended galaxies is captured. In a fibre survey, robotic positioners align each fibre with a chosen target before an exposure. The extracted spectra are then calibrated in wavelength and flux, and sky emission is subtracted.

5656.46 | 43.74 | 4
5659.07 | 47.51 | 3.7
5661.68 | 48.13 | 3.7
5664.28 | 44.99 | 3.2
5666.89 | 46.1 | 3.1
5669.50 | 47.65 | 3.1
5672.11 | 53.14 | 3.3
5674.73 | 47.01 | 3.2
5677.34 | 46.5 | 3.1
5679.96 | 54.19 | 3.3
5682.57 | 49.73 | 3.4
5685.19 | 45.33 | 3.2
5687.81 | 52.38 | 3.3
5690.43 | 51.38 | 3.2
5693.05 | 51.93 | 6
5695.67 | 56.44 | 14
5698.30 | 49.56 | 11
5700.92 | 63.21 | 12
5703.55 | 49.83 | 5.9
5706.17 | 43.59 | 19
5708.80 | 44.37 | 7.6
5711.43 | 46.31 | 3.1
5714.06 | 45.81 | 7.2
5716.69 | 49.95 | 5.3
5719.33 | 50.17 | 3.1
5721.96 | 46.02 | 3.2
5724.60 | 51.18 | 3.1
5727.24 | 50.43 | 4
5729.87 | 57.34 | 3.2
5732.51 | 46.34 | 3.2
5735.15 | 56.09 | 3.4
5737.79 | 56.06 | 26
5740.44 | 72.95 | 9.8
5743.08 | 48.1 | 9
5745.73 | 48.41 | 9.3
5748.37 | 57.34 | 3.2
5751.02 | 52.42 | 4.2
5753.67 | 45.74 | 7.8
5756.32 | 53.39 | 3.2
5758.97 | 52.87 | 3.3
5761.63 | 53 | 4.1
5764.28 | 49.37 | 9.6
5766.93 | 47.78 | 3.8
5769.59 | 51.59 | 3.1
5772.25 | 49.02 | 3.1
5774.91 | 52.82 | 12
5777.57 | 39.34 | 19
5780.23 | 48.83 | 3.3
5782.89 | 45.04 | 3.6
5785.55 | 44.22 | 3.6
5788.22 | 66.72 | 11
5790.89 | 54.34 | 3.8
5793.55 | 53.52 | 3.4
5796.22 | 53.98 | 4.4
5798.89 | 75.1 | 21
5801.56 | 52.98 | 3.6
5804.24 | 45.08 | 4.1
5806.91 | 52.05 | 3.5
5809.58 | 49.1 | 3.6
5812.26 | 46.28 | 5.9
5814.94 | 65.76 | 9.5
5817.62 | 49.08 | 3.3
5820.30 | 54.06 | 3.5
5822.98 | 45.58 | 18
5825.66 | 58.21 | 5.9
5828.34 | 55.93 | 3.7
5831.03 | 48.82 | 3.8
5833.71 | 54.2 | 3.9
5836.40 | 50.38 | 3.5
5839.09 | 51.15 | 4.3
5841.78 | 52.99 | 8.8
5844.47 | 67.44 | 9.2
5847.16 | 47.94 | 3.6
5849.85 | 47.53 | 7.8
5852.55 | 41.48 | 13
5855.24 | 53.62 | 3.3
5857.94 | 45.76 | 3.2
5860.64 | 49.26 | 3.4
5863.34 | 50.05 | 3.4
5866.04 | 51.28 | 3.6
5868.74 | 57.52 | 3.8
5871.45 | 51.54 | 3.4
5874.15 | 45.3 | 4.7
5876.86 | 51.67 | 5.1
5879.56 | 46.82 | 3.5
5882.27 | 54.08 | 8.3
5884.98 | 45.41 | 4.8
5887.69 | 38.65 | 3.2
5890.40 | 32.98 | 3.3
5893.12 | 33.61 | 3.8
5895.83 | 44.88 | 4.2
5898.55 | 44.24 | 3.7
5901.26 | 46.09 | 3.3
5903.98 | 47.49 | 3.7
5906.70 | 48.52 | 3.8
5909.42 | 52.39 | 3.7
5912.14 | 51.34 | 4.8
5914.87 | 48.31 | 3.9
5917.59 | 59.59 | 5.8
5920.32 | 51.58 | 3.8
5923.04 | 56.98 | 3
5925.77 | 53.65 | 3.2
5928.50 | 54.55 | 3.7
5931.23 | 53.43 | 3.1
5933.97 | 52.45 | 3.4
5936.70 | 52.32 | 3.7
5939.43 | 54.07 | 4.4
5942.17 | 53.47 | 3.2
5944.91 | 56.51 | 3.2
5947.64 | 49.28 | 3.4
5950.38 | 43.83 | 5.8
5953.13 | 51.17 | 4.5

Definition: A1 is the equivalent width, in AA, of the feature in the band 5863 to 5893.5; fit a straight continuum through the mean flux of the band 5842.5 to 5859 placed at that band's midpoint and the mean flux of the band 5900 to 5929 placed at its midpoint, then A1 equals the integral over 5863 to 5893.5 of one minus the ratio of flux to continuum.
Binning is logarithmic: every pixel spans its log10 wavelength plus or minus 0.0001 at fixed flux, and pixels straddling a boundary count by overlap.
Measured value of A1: 2.6 AA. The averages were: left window 50.8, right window 51.8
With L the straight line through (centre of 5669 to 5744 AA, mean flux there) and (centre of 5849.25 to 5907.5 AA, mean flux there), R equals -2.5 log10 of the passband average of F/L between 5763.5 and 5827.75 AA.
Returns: -0.071 mag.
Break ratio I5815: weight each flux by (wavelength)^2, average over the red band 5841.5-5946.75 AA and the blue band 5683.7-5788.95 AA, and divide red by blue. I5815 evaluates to 1.03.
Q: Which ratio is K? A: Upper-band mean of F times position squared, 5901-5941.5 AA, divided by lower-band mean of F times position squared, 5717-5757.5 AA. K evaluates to 1.1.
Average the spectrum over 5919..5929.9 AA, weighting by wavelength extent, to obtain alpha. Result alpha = 54.2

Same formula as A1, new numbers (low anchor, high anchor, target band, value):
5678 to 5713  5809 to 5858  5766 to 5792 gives 0.8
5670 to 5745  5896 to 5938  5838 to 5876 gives 0.3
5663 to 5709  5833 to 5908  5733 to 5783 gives -2.4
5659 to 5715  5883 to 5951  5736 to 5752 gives -2.1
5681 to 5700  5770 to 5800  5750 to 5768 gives 0.6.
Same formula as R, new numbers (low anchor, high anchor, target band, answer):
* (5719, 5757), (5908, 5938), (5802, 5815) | 0.06 mag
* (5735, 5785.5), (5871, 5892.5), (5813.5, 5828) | -0.13 mag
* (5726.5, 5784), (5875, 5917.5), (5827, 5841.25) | -0.08 mag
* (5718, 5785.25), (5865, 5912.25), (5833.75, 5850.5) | -0.11 mag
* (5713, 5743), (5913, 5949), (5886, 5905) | 0.28 mag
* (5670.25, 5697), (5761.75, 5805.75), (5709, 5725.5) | 0.07 mag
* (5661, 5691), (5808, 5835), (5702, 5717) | 0.07 mag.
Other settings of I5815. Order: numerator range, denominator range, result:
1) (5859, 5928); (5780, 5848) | 0.93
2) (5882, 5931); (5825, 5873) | 0.95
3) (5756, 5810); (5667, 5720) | 1.08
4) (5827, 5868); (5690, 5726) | 1.08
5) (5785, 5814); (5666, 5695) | 1.14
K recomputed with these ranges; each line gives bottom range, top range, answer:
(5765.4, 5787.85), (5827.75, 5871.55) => 1.10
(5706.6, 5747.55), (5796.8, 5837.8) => 1.08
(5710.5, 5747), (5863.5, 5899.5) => 0.94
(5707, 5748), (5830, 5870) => 1.04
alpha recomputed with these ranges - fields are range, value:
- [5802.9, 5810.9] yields 48.8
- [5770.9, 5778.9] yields 47.1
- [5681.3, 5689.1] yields 49.1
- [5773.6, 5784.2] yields 46.5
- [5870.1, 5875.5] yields 48.5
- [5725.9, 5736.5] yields 52.6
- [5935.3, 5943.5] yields 53.3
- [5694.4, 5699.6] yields 52.9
